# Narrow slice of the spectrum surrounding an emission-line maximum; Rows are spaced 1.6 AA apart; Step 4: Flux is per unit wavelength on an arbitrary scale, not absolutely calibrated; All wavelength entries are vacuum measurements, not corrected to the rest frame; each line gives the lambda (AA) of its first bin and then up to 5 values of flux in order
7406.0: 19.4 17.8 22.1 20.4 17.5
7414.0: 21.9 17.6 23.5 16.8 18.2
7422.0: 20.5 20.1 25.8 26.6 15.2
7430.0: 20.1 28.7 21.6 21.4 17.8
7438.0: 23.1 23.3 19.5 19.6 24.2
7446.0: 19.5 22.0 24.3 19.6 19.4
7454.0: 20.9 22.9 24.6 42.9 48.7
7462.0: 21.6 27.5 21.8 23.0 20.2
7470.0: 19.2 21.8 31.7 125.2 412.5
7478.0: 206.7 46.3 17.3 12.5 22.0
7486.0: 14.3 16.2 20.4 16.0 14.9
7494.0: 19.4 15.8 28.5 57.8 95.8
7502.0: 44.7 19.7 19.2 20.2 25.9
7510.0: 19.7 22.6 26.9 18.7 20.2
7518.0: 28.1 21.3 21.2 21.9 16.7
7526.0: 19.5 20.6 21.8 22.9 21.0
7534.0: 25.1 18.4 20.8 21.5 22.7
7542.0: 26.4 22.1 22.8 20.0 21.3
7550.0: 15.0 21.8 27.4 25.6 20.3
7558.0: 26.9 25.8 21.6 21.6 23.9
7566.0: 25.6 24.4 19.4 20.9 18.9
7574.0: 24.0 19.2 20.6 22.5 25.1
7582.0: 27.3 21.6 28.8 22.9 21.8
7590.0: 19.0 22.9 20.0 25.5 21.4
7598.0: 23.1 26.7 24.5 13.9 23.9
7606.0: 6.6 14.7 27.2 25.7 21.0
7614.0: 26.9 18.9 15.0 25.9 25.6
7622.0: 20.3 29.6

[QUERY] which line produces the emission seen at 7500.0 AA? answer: [N II]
